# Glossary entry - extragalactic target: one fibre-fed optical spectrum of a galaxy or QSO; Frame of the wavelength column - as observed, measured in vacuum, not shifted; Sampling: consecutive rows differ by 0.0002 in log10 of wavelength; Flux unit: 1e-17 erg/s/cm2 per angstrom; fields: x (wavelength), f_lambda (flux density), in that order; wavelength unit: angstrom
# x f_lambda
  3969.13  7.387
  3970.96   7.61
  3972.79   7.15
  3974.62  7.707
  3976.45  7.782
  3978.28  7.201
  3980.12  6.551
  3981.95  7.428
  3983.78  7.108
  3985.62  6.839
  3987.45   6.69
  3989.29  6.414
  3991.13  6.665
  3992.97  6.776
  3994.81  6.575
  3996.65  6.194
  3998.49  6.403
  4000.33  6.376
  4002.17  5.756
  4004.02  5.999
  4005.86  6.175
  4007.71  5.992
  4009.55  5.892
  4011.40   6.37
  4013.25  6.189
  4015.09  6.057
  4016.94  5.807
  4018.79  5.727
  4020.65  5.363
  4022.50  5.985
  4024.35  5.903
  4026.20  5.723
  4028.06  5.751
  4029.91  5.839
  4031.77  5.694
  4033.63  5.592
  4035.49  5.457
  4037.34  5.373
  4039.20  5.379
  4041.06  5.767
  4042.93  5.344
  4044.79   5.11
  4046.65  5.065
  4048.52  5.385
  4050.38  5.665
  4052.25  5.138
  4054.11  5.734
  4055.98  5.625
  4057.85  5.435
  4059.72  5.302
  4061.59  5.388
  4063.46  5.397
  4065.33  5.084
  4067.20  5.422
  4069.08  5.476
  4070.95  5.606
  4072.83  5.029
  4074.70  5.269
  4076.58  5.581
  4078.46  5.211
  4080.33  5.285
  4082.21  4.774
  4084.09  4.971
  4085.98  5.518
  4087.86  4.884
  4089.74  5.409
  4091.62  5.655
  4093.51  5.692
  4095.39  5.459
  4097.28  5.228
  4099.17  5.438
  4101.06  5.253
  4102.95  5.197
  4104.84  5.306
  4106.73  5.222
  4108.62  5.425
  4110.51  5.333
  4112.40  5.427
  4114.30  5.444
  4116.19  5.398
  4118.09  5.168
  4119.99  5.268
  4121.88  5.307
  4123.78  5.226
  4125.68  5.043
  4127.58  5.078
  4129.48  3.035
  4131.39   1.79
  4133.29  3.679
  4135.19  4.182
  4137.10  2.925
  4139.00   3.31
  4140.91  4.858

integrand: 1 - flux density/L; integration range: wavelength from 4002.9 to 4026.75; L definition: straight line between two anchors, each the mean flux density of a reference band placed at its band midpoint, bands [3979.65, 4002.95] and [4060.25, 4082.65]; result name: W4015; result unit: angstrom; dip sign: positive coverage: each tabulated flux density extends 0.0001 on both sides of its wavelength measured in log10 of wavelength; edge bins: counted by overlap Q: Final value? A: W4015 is 1.09 angstrom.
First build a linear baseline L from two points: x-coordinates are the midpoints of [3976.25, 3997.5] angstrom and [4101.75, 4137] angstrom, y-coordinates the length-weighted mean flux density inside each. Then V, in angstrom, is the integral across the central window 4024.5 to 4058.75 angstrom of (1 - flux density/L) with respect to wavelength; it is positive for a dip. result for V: 2.6 angstrom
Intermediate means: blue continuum 6.82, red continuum 4.76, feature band 5.51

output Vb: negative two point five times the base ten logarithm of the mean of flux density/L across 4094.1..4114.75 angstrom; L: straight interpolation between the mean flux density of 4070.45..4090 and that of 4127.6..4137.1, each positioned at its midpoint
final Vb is -0.23 mag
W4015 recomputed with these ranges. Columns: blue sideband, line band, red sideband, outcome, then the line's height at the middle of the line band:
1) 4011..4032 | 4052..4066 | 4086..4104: 0.51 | 5.61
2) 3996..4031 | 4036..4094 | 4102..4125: 2.85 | 5.63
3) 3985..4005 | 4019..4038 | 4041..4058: 0.40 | 5.8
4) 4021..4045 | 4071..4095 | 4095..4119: 0.58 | 5.42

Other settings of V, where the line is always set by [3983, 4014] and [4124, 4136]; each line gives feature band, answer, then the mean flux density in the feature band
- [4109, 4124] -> -4.3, 5.33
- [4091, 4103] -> -2.4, 5.42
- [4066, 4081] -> -1.2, 5.36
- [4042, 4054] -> 0.3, 5.32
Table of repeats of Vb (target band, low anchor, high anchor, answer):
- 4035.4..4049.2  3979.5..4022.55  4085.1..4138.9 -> 0.08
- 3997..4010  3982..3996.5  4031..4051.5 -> 0.05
